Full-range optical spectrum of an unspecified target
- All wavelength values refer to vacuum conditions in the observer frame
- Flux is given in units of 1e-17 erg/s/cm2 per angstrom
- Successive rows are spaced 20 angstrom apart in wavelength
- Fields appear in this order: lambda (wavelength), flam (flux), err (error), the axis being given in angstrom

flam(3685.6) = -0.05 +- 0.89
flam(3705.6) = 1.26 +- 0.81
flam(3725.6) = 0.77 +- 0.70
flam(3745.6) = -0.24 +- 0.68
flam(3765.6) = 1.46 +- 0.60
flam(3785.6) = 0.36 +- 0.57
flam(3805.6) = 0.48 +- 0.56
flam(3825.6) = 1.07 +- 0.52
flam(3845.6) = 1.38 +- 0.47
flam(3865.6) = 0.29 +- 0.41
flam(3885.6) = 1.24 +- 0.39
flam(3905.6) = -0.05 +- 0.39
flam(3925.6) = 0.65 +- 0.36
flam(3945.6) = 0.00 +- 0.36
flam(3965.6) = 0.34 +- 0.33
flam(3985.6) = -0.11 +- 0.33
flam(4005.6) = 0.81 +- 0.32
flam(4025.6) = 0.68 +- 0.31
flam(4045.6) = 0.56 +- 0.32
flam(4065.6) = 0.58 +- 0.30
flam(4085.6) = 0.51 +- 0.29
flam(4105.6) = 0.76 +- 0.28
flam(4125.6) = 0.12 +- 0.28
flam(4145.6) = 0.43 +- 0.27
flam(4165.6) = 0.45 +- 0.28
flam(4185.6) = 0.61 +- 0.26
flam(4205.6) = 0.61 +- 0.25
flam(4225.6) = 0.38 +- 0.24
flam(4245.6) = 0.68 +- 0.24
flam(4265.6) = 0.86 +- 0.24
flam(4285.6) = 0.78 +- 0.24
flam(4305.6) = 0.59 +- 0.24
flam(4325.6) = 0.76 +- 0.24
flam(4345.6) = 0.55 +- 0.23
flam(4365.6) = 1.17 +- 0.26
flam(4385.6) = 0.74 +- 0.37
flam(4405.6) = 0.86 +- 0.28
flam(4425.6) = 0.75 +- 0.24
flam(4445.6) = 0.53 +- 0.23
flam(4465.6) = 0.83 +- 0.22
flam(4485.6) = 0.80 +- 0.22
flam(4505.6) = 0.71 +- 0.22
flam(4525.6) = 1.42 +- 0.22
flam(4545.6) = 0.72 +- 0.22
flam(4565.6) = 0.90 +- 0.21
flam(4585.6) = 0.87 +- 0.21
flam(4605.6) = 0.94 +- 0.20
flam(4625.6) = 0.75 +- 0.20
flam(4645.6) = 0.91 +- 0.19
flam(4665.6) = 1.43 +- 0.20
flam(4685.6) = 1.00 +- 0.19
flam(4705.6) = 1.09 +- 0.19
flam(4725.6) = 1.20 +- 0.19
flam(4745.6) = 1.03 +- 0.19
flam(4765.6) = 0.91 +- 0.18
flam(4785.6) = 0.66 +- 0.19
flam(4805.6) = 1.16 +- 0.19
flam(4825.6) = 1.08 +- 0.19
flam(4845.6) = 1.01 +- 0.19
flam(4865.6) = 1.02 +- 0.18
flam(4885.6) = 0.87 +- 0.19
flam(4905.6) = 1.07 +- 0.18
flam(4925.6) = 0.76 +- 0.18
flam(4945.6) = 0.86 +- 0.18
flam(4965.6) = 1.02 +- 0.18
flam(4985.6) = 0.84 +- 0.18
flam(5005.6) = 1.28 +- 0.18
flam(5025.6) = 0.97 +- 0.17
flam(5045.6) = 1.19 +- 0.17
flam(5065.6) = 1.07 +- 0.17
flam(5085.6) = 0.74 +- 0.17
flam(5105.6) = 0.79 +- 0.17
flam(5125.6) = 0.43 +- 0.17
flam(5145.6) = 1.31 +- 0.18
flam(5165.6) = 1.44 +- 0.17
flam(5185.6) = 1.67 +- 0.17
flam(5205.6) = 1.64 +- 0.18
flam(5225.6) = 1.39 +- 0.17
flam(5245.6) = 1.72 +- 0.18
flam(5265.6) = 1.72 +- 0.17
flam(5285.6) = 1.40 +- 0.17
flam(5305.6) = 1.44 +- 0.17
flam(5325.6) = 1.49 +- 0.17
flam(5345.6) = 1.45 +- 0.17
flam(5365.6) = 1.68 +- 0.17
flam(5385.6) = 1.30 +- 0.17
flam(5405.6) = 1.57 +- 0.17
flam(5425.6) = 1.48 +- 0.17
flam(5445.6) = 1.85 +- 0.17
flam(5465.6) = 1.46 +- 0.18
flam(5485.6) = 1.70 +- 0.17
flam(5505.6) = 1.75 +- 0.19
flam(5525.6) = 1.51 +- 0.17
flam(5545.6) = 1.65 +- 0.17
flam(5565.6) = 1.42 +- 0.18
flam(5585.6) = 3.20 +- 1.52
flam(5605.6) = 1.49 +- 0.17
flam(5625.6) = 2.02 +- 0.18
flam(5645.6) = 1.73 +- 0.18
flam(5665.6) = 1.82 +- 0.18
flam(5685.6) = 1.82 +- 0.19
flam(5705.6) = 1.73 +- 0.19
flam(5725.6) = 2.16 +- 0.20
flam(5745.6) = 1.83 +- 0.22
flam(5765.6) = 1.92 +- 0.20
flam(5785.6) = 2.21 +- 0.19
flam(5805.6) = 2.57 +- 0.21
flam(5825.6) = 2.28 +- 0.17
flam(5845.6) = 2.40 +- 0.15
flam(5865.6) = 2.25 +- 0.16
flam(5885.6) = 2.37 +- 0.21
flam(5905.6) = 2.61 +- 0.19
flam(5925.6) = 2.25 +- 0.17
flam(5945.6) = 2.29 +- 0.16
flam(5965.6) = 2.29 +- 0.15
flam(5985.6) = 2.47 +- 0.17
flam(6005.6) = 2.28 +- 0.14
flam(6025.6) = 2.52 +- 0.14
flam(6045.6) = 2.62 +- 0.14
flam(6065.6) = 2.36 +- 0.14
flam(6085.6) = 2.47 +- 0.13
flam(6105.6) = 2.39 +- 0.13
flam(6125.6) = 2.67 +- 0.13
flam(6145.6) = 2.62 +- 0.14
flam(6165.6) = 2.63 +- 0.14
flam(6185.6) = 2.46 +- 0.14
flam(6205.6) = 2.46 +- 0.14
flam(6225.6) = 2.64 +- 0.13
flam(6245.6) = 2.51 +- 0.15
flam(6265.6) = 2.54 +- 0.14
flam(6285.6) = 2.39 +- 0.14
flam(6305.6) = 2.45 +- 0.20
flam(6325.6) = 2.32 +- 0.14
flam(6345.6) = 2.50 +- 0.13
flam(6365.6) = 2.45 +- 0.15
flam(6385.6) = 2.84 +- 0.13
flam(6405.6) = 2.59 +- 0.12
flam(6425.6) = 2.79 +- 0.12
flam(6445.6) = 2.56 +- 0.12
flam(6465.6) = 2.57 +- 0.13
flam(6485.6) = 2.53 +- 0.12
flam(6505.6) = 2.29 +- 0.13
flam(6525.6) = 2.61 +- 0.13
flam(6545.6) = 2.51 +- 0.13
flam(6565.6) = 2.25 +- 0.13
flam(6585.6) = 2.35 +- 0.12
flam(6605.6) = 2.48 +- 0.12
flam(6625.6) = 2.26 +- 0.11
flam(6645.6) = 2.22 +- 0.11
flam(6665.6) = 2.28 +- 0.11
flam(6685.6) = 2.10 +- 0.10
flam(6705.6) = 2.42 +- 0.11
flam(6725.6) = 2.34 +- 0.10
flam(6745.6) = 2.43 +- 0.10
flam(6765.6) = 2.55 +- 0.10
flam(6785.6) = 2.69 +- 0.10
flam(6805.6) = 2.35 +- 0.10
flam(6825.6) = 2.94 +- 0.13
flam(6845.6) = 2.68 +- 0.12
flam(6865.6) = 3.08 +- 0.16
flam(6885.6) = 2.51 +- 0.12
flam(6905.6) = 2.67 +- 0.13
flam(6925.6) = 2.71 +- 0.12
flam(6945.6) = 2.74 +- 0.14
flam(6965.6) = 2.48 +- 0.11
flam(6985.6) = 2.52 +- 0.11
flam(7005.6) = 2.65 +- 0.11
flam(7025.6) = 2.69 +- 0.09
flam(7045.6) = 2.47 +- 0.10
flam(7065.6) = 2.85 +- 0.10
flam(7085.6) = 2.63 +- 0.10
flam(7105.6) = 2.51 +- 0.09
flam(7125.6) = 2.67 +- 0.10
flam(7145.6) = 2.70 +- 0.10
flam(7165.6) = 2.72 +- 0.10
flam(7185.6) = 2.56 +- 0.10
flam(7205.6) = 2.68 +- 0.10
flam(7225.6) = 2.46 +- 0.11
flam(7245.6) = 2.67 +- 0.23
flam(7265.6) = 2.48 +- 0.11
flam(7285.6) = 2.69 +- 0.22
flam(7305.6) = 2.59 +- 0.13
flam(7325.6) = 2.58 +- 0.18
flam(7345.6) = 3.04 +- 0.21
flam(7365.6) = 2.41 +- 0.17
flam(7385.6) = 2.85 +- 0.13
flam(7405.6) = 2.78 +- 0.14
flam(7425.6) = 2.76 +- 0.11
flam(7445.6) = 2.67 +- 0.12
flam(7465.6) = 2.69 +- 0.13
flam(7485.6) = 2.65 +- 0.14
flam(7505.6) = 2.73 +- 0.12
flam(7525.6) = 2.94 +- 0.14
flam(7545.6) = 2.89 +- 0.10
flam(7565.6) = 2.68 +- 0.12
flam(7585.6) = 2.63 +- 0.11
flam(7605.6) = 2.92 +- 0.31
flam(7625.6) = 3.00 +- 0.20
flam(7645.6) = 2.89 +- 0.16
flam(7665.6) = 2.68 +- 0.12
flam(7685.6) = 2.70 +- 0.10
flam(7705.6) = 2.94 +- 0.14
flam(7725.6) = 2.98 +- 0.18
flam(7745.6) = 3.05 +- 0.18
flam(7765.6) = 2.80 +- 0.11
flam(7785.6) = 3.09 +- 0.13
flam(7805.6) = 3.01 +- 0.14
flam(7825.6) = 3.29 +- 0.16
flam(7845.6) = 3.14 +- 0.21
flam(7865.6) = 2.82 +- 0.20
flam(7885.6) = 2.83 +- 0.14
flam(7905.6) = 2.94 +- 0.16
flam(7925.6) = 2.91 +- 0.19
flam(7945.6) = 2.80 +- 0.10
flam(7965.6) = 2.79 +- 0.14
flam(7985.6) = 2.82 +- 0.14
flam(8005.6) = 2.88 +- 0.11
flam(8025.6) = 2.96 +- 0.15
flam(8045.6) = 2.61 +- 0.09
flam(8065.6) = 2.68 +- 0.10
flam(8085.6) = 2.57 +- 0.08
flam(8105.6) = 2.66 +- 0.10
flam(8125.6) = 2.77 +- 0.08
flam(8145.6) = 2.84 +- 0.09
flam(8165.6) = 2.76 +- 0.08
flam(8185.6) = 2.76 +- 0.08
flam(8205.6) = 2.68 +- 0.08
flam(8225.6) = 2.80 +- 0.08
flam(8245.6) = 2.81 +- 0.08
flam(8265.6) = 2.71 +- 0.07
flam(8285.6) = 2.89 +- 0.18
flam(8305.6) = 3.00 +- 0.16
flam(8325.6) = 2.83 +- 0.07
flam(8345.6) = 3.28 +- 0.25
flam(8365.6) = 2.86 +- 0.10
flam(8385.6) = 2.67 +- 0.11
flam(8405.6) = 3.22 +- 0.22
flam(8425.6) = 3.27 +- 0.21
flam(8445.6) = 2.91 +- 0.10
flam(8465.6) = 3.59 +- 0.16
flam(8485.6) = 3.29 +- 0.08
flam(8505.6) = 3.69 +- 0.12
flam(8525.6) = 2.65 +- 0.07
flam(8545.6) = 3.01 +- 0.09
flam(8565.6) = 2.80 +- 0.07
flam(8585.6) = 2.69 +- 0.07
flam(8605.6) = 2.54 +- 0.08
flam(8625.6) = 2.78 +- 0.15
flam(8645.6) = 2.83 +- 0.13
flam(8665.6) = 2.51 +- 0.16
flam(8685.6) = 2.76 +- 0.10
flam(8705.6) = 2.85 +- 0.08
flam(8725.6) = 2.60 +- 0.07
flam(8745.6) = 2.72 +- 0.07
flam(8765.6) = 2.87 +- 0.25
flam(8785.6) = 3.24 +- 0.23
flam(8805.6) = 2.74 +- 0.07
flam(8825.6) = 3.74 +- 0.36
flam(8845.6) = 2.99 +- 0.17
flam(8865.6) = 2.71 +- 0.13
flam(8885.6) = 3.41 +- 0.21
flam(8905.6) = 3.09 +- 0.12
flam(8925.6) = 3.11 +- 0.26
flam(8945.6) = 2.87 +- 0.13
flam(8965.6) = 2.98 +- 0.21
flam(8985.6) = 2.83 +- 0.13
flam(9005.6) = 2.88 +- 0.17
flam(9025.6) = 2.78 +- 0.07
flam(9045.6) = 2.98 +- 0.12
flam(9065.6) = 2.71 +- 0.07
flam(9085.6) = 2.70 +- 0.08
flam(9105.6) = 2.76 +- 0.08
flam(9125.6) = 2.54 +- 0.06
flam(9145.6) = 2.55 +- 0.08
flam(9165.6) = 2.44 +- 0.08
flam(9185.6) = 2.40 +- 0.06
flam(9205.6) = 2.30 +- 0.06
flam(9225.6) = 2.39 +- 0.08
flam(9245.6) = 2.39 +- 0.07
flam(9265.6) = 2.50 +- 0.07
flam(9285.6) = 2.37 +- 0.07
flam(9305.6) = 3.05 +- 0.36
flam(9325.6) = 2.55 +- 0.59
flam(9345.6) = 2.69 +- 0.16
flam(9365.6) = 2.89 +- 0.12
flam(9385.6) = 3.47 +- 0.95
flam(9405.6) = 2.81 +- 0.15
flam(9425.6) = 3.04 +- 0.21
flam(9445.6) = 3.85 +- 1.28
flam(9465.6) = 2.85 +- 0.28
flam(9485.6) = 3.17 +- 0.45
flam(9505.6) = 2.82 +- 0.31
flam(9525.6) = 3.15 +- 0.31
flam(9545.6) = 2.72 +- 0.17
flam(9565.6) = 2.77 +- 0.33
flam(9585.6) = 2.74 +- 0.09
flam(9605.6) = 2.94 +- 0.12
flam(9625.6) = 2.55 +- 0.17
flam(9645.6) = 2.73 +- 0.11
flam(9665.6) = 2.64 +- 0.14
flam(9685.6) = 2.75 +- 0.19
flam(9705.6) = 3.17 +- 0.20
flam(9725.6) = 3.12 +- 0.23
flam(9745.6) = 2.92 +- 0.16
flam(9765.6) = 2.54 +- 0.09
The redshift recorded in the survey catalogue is 0.29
